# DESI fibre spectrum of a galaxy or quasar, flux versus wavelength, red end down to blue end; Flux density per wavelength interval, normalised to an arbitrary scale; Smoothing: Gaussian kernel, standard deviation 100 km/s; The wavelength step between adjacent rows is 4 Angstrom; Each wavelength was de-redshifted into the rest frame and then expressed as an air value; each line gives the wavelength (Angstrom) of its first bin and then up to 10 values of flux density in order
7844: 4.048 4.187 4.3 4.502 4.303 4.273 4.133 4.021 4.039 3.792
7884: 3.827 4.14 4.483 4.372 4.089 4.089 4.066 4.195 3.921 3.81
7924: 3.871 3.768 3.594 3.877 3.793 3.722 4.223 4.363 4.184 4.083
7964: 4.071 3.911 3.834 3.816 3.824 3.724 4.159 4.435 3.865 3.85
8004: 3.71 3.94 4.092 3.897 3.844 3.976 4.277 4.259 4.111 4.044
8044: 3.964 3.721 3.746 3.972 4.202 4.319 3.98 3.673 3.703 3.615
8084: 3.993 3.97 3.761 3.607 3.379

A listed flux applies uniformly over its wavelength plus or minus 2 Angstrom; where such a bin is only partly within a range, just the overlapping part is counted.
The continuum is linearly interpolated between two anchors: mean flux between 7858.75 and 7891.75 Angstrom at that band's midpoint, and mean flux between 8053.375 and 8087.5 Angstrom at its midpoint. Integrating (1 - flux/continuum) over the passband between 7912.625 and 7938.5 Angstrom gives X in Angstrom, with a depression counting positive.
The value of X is 1.4 Angstrom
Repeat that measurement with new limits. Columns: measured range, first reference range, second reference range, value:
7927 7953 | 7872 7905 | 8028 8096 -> 1.0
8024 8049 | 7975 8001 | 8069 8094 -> -1.3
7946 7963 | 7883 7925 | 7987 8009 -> -0.7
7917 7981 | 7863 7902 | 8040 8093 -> 1.8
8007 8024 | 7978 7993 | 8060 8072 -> 0.4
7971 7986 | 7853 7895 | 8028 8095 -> 0.9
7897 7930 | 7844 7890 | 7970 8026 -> 0.6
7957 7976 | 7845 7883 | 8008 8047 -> 0.5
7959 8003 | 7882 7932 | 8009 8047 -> 0.9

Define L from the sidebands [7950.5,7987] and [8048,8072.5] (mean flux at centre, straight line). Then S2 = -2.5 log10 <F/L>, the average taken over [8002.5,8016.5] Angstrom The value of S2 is 0.02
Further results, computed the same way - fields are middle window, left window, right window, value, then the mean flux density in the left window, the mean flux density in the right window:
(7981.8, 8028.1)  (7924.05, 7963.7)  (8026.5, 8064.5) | 0.01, 3.96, 4.05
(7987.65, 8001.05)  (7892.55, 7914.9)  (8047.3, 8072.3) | -0.01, 4.17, 3.97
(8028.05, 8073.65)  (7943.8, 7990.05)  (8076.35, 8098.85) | -0.05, 4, 3.77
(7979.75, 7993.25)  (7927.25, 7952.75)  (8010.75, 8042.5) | -0.02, 3.89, 4.06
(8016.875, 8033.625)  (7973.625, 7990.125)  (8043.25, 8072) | -0.04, 3.88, 3.97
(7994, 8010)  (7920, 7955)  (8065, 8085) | 0.01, 3.9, 3.81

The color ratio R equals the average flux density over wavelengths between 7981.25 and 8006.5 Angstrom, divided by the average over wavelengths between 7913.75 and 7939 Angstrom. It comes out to 1.04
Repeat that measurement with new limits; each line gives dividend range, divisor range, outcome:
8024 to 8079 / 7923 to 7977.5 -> 1.01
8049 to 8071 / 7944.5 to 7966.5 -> 0.97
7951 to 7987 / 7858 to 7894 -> 0.97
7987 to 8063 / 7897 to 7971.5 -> 1.01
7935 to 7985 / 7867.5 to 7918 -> 0.97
